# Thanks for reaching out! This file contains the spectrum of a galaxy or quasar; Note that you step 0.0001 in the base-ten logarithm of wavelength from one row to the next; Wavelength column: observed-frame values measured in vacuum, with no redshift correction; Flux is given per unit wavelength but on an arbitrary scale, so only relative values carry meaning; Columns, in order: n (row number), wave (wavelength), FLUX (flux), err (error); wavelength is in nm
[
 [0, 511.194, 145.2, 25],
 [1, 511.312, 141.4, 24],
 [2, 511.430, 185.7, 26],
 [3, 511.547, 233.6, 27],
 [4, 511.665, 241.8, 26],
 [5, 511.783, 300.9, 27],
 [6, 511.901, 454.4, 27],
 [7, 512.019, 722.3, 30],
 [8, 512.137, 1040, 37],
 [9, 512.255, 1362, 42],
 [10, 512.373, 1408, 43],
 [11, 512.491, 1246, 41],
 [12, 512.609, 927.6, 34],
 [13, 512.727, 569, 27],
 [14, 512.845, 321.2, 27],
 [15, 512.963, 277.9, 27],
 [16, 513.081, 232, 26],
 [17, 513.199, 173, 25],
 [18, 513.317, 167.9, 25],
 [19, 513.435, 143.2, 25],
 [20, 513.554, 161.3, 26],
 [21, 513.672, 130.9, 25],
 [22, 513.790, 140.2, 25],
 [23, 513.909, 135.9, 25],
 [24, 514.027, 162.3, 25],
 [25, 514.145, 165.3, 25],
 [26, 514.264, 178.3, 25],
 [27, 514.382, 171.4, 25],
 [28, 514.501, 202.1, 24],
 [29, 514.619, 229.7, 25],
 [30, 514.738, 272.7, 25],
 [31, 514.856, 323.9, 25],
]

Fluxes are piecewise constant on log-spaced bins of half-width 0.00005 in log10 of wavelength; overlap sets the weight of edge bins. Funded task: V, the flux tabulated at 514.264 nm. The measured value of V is 178.3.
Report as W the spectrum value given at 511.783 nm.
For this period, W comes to 300.9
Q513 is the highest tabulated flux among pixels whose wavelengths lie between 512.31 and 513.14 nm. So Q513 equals 1408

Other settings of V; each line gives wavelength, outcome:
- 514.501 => 202.1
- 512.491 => 1246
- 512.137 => 1040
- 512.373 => 1408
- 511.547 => 233.6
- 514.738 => 272.7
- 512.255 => 1362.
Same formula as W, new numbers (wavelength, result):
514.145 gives 165.3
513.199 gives 173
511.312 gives 141.4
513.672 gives 130.9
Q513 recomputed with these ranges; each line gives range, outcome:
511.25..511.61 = 233.6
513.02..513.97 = 232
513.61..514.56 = 202.1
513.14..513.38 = 173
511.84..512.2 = 1040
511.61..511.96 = 454.4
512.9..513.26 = 277.9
